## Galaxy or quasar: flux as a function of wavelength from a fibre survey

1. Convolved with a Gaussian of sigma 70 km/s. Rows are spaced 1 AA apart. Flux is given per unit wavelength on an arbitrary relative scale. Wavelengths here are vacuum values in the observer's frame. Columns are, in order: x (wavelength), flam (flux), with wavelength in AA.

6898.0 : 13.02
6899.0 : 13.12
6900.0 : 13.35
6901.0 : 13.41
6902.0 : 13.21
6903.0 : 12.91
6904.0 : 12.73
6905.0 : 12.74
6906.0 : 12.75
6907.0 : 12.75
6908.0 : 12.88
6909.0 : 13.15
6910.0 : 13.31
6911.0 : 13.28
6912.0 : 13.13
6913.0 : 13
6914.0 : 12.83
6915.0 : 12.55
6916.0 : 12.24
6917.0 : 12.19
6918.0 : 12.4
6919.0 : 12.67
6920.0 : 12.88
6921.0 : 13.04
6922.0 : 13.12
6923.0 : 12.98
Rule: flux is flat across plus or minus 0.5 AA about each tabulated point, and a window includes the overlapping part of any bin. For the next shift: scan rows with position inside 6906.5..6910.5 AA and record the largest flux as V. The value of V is 13.31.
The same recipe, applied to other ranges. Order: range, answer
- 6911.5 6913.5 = 13.13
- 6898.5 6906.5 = 13.41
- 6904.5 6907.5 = 12.75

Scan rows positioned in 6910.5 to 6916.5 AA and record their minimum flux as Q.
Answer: 12.24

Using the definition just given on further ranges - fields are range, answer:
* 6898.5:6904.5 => 12.73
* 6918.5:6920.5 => 12.67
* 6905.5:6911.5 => 12.75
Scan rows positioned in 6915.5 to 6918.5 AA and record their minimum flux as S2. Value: 12.19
